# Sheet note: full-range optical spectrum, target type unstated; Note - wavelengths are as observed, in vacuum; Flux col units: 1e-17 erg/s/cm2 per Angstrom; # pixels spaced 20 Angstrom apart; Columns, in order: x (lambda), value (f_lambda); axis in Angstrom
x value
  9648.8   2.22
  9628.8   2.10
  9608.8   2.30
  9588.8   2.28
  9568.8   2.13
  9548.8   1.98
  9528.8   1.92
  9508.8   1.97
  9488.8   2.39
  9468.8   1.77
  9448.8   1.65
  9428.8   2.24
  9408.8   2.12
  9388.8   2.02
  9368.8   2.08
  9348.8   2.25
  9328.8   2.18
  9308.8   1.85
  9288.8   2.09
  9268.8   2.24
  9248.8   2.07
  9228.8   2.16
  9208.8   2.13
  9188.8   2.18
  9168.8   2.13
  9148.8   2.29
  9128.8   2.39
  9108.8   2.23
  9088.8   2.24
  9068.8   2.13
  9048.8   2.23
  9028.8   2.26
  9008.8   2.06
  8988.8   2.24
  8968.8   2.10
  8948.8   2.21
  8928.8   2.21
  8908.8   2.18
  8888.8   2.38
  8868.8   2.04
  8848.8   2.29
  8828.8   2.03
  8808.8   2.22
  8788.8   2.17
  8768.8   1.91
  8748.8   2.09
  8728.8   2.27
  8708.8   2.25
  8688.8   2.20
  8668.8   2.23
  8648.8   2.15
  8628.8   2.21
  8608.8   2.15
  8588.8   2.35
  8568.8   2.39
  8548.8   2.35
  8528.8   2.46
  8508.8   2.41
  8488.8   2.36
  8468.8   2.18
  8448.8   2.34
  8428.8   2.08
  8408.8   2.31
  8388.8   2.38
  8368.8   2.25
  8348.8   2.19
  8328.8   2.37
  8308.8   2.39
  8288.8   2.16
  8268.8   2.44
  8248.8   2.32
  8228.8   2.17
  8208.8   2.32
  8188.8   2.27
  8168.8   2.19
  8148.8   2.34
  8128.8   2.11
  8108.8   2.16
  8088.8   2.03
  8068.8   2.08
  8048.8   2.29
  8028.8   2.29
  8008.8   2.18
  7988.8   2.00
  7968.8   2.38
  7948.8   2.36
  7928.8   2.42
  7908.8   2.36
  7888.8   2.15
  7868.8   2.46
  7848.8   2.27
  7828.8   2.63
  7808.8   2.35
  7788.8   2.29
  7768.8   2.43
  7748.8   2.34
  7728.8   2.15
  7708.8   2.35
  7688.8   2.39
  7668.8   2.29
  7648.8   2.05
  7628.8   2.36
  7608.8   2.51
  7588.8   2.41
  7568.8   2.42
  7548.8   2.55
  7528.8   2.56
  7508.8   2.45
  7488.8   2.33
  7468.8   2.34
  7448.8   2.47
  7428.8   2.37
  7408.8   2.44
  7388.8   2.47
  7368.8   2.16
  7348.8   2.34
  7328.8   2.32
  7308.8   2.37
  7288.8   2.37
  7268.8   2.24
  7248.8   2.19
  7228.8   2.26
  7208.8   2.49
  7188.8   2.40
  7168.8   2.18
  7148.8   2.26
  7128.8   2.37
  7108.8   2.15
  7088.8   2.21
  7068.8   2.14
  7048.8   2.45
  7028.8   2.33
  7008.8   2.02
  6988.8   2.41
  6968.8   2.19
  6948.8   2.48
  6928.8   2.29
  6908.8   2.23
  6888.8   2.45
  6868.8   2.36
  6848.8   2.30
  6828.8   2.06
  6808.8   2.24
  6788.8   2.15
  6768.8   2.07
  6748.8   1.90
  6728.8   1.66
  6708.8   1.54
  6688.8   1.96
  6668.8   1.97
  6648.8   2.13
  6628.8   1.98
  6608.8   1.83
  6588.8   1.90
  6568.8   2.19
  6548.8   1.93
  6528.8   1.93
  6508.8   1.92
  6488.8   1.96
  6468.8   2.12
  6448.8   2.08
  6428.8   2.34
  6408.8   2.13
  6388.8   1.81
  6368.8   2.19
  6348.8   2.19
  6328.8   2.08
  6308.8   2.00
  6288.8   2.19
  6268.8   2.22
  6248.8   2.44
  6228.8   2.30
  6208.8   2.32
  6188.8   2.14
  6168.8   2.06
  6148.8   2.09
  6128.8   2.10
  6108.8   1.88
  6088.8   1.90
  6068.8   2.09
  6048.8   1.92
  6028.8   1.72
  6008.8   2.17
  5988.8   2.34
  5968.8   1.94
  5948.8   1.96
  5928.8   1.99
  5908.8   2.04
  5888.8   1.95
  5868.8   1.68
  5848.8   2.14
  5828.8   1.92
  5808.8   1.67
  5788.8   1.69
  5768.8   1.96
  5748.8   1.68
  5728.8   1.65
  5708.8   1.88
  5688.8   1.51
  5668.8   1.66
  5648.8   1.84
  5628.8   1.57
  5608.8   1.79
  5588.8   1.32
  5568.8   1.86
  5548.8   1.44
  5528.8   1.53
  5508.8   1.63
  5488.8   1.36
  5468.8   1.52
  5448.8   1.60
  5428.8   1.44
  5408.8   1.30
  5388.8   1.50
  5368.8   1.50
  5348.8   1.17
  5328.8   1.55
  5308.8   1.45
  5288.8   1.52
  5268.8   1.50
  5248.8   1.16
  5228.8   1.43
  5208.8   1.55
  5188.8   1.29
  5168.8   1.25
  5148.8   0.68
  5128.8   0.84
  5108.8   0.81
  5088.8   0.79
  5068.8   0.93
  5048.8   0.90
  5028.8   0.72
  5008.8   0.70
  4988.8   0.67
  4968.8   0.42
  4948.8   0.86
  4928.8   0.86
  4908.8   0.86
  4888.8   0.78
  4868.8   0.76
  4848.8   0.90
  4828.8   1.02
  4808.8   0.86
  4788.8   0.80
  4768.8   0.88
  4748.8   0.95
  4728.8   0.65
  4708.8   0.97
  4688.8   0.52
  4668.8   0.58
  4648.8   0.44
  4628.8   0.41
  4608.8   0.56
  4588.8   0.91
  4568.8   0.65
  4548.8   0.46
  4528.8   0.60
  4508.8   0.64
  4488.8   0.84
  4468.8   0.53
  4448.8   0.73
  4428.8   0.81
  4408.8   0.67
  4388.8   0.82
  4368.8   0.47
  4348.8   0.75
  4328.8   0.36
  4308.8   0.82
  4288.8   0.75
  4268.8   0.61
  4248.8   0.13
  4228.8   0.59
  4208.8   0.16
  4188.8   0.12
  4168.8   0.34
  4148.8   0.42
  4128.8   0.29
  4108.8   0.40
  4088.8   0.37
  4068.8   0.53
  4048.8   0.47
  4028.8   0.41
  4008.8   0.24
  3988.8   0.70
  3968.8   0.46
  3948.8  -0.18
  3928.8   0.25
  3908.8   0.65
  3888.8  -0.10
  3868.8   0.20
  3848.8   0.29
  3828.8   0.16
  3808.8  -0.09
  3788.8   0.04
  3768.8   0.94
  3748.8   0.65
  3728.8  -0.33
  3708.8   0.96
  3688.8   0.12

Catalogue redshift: 0.297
